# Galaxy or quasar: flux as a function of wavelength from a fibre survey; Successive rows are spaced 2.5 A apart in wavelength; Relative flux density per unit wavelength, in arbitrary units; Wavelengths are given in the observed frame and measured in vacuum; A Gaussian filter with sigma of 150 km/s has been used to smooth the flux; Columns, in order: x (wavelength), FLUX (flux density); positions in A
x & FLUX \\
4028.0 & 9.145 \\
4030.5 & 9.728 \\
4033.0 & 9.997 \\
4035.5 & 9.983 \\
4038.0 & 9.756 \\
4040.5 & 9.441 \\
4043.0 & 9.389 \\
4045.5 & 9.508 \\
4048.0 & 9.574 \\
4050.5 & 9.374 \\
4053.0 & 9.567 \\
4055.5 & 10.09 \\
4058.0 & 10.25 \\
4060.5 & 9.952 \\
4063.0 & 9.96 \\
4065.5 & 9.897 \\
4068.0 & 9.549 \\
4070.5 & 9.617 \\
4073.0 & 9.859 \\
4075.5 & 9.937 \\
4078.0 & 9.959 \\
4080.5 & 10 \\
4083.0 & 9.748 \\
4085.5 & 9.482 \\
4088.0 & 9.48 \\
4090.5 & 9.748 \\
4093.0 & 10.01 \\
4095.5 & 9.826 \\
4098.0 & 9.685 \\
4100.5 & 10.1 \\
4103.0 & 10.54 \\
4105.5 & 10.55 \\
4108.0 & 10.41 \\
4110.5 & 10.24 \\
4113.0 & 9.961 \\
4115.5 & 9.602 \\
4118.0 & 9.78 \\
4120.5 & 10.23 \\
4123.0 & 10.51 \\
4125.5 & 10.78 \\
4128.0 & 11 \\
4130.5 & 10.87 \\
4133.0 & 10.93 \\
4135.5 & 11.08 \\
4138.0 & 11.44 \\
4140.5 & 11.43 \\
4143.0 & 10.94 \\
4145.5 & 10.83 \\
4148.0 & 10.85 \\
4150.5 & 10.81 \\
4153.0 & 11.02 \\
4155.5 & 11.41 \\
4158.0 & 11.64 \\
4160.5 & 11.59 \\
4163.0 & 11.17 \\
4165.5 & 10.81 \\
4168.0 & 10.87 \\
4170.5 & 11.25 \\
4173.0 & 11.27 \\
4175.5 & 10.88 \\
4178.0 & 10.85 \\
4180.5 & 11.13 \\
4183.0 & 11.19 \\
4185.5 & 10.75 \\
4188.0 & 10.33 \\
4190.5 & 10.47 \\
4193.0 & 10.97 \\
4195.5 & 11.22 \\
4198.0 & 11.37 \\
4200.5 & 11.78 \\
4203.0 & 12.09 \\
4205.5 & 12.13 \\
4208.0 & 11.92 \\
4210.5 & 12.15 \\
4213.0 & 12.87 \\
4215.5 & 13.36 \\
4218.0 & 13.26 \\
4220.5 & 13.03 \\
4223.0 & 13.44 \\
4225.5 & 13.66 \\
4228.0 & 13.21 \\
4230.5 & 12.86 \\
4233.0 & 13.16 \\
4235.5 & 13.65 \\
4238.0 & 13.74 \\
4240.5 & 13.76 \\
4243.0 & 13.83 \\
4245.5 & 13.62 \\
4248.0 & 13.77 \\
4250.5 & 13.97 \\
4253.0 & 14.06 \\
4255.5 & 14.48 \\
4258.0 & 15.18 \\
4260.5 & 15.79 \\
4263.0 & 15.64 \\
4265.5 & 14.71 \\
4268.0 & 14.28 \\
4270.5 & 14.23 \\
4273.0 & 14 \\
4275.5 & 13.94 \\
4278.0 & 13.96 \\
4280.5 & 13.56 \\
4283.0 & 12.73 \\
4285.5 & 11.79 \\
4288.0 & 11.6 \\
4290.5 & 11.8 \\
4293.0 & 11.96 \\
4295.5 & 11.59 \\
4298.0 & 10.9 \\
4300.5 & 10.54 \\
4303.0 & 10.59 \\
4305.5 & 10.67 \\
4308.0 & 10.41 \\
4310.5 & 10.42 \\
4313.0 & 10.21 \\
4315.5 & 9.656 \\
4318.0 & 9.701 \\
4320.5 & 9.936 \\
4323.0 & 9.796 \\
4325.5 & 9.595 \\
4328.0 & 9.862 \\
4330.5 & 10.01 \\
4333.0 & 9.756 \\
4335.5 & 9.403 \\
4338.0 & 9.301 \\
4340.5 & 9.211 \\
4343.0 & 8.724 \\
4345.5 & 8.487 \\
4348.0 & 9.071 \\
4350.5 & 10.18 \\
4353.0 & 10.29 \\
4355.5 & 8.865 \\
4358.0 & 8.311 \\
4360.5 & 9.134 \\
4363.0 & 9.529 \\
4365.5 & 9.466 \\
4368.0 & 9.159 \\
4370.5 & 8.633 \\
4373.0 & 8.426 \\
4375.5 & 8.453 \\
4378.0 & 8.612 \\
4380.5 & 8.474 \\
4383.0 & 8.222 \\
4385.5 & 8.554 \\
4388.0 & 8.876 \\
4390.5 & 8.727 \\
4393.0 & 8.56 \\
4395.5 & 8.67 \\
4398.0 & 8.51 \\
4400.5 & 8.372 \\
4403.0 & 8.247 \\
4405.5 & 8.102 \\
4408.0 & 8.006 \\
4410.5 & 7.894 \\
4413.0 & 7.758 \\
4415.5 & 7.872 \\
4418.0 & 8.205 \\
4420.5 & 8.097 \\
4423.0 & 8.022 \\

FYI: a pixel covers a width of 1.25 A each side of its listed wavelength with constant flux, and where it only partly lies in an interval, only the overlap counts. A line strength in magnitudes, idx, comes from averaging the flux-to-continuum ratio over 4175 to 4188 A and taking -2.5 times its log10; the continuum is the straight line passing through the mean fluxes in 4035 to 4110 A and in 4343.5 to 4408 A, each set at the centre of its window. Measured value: -0.15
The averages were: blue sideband 9.84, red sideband 8.78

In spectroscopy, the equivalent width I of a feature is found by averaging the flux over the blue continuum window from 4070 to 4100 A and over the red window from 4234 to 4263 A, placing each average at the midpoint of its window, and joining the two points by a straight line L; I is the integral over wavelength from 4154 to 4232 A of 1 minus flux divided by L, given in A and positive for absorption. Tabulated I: 5.8 A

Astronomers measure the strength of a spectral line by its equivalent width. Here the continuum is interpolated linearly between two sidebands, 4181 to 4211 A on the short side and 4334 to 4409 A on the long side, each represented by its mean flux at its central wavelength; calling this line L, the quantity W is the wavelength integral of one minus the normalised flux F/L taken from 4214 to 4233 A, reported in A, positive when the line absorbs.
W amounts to -4.0 A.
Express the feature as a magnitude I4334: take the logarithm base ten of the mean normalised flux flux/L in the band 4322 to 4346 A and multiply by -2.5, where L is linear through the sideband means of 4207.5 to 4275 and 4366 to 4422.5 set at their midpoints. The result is 0.12 mag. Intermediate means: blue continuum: 13.8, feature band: 9.44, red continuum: 8.39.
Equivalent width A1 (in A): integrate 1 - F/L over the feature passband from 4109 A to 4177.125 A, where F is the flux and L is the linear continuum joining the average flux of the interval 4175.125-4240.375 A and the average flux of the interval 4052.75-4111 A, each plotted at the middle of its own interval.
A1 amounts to 1.1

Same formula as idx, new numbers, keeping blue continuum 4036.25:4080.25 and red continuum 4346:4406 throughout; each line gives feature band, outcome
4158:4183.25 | -0.18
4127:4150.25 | -0.16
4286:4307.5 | -0.23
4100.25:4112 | -0.08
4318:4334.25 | -0.10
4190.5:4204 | -0.21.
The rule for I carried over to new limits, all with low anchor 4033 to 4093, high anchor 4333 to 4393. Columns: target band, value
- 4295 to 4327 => -4.1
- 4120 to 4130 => -1.1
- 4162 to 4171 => -1.4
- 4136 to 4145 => -1.6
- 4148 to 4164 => -2.9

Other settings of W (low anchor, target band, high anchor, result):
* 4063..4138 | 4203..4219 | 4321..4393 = -4.7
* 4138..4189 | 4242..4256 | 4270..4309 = -2.6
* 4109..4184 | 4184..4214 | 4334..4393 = -3.1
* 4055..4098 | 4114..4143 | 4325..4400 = -3.0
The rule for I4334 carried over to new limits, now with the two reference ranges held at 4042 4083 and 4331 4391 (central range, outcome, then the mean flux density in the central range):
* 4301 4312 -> -0.151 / 10.5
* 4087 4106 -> -0.031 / 9.98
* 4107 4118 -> -0.040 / 10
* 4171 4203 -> -0.170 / 11.1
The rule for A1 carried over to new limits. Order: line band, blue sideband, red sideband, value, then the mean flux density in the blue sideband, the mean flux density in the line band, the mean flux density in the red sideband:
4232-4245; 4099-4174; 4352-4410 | -4.9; 10.8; 13.6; 8.69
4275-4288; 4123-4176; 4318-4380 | -4.1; 11.1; 13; 9.26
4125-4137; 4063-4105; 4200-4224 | -0.1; 9.86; 11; 12.6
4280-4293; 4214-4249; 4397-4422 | -0.4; 13.4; 12.2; 8.1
